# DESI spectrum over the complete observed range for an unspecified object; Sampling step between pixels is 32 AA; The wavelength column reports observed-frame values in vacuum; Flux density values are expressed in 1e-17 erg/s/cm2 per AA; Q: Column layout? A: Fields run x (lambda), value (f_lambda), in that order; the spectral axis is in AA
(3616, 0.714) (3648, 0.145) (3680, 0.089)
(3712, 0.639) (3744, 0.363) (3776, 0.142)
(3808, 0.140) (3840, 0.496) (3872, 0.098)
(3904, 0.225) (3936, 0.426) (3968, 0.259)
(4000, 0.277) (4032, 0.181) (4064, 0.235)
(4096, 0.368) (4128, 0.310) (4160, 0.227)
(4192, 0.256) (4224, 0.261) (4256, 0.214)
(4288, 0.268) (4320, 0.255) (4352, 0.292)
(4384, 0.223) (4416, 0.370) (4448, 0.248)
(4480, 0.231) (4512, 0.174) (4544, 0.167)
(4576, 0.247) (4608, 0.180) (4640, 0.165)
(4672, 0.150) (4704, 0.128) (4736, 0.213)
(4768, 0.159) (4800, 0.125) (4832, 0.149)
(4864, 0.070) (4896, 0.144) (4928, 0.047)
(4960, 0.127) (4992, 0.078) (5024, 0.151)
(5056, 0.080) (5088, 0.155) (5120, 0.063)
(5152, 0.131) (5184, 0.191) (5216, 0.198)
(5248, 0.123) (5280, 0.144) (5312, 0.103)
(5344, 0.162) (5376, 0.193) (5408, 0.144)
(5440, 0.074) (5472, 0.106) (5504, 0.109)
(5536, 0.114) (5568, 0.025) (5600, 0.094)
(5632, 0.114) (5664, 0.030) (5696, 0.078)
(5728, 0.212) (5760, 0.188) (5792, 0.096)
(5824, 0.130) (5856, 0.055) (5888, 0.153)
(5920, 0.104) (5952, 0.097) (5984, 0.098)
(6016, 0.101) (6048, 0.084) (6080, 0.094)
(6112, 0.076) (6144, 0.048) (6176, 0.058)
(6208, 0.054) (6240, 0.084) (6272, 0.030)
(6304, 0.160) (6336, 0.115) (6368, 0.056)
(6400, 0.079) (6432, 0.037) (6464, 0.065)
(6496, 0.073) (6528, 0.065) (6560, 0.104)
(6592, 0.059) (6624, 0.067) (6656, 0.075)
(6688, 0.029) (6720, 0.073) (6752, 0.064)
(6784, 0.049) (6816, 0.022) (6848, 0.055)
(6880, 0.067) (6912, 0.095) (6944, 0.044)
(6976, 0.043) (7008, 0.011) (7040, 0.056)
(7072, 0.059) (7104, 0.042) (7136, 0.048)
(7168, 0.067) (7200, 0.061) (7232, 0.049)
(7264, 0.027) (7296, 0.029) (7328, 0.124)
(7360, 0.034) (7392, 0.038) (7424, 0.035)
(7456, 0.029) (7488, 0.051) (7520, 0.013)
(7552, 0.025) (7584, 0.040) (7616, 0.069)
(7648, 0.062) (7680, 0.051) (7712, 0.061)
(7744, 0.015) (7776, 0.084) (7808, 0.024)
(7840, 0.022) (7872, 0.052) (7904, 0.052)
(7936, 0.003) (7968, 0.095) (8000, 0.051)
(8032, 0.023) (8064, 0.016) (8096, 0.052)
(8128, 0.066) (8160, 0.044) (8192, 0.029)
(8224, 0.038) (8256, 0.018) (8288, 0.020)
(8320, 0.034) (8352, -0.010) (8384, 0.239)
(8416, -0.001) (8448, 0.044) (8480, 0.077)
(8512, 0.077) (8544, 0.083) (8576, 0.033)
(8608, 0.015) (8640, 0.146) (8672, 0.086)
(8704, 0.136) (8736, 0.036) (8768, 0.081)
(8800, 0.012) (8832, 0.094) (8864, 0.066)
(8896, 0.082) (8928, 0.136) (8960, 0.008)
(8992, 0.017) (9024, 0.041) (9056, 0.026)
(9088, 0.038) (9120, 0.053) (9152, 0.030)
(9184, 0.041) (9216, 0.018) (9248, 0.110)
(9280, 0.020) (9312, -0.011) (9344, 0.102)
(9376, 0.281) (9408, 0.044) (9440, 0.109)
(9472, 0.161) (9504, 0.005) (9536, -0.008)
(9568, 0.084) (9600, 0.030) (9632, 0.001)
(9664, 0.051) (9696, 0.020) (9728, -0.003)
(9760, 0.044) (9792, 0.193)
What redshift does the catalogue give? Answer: 1.25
